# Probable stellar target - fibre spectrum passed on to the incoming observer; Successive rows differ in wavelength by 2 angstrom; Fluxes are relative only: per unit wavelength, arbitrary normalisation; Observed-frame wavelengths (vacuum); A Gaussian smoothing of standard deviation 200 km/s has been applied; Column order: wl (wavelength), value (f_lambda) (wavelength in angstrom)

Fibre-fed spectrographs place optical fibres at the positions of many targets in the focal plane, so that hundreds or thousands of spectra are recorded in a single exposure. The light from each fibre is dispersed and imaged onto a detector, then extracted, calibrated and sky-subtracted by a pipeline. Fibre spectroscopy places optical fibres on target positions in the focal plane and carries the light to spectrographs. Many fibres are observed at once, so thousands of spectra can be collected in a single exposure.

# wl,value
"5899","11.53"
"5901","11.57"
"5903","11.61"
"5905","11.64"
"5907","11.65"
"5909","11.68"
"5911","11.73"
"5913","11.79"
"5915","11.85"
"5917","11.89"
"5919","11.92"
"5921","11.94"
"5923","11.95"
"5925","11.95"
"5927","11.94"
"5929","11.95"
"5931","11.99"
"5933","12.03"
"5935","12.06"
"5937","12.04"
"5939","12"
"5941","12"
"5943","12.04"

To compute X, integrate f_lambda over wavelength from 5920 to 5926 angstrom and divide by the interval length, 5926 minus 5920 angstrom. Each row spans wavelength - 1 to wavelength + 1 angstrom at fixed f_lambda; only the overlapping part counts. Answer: 11.9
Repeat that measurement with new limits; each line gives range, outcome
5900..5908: 11.6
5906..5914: 11.7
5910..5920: 11.8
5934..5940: 12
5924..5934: 12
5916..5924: 11.9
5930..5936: 12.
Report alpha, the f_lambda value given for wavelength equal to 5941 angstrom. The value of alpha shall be 12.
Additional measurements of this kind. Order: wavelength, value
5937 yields 12.04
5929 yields 11.95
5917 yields 11.89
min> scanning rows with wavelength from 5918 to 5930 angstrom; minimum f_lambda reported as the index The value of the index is 11.92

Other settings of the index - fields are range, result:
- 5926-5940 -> 11.94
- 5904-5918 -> 11.64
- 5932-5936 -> 12.03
